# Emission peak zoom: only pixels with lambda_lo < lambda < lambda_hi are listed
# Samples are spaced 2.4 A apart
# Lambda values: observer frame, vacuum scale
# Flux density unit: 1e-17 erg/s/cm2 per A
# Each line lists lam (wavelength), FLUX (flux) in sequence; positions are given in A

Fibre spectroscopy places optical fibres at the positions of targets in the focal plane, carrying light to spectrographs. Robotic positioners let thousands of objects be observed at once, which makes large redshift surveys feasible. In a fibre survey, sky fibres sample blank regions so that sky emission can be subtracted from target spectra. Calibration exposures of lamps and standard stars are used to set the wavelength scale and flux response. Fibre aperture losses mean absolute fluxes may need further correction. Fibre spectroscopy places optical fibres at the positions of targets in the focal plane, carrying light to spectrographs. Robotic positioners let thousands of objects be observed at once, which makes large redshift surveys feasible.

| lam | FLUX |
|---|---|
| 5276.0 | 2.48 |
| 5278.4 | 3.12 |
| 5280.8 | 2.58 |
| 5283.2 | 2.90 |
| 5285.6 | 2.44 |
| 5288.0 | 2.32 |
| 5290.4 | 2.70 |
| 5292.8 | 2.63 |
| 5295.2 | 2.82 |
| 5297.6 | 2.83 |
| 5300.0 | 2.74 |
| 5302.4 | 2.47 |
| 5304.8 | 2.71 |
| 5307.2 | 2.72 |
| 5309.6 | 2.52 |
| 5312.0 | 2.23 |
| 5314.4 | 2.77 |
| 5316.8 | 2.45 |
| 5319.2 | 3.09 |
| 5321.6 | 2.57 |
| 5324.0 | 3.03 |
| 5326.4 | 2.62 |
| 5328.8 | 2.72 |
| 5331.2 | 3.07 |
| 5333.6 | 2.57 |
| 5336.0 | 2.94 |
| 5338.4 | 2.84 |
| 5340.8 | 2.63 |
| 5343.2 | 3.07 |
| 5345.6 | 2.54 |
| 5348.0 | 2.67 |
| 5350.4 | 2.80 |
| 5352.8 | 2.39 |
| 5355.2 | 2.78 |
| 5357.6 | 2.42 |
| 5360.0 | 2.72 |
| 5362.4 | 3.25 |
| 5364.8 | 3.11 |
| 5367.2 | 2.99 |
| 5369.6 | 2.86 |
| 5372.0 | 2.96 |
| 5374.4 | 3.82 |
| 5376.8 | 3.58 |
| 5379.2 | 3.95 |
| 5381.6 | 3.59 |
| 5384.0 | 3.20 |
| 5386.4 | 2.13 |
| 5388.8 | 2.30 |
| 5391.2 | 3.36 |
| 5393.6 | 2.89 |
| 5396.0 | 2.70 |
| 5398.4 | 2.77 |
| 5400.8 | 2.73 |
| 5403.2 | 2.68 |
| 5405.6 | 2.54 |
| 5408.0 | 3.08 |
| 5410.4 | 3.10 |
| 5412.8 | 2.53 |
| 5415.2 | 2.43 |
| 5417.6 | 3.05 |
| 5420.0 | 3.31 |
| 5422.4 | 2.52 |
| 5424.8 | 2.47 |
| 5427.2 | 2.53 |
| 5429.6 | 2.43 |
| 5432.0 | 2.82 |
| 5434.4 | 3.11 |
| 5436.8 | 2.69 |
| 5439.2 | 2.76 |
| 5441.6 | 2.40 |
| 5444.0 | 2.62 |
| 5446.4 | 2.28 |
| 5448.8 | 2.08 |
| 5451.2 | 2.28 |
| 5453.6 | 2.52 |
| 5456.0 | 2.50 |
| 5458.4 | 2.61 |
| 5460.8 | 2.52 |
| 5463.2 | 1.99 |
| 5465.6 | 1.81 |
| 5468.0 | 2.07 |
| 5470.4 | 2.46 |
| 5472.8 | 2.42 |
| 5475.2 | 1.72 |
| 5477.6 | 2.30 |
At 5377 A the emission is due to C III]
